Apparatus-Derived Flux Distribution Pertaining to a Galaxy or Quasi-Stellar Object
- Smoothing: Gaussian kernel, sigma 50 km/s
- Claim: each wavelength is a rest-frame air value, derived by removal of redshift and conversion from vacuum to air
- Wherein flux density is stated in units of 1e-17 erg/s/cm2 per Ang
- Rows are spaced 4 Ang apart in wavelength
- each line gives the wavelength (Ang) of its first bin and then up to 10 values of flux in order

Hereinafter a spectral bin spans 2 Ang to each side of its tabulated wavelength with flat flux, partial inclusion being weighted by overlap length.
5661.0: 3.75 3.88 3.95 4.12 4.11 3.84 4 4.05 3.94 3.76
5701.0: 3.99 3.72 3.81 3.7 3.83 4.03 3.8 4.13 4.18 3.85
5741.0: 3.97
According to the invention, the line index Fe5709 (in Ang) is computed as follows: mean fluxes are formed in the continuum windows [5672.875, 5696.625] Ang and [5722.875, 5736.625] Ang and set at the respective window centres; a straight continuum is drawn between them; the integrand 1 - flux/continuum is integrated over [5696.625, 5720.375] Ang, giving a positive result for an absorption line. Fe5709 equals 1.1 Ang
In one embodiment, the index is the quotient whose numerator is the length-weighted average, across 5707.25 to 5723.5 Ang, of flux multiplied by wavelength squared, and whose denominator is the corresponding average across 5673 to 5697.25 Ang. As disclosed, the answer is 1.0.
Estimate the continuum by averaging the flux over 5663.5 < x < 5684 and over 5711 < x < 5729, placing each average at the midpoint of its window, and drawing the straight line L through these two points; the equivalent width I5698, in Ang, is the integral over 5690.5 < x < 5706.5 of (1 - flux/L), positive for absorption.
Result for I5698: 0.25 Ang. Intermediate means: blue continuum 3.98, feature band 3.86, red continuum 3.87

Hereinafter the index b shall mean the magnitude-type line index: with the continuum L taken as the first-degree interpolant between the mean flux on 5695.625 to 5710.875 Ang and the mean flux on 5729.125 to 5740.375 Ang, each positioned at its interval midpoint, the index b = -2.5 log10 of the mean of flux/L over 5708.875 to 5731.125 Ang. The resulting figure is 0.01 mag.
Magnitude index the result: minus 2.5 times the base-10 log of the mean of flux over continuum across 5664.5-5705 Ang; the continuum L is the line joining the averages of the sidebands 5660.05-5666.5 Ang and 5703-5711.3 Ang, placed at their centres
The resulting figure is -0.05 mag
